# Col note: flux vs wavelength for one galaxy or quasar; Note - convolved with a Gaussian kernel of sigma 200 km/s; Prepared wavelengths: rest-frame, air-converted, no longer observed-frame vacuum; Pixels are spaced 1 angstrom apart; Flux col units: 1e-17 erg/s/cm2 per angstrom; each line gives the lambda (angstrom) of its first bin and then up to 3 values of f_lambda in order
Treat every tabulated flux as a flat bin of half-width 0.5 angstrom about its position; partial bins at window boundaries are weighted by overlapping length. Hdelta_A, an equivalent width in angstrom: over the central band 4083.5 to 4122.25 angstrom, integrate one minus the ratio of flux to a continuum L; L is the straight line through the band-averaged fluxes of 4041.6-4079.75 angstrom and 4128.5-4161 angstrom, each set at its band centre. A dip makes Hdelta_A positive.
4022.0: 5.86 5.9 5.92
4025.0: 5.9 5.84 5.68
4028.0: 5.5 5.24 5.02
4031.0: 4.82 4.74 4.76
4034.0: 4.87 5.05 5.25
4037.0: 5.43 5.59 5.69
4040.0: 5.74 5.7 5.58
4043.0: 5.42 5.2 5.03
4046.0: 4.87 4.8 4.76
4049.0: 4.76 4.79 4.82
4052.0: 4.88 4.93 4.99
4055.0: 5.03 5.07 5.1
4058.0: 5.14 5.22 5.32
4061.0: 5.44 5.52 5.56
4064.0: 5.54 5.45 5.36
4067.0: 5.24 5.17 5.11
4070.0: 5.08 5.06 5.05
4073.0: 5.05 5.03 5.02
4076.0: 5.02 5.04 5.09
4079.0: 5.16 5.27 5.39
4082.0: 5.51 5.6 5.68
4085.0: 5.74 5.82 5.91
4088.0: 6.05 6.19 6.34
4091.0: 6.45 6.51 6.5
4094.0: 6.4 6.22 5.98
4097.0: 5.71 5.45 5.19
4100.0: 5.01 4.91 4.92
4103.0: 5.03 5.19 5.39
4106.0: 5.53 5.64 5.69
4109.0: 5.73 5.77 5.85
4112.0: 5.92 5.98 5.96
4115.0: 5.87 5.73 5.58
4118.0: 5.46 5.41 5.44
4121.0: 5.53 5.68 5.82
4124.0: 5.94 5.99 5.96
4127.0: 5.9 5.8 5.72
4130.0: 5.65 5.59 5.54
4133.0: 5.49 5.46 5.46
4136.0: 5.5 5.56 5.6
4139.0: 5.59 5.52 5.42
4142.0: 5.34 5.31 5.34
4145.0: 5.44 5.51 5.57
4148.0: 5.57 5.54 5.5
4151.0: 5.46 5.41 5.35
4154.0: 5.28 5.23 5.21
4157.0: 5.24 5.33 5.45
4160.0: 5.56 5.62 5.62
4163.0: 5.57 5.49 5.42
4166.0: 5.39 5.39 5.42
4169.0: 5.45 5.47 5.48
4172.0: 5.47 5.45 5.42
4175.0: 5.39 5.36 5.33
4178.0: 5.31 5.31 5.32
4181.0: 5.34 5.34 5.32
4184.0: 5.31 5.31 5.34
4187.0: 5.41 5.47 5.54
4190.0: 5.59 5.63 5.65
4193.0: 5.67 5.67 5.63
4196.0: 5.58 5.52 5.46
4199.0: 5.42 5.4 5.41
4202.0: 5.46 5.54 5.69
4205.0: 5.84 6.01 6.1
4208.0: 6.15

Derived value -3.2 angstrom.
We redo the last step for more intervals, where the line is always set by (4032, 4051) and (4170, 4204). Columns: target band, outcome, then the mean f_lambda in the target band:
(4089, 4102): -1.5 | 5.86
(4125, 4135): -0.6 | 5.68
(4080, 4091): -1.2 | 5.83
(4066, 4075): 0.2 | 5.11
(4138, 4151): -0.3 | 5.48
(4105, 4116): -1.0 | 5.77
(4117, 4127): -0.7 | 5.7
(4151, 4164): 0.0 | 5.41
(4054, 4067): -0.2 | 5.3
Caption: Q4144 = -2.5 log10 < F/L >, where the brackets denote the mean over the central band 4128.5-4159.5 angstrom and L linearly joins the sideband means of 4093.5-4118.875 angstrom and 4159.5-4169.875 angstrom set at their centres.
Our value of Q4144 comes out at 0.01 mag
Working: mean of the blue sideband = 5.6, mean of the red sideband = 5.49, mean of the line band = 5.46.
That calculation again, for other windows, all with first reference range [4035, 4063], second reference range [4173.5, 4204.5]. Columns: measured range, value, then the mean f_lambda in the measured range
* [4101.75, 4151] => -0.05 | 5.59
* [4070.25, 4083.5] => 0.01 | 5.17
